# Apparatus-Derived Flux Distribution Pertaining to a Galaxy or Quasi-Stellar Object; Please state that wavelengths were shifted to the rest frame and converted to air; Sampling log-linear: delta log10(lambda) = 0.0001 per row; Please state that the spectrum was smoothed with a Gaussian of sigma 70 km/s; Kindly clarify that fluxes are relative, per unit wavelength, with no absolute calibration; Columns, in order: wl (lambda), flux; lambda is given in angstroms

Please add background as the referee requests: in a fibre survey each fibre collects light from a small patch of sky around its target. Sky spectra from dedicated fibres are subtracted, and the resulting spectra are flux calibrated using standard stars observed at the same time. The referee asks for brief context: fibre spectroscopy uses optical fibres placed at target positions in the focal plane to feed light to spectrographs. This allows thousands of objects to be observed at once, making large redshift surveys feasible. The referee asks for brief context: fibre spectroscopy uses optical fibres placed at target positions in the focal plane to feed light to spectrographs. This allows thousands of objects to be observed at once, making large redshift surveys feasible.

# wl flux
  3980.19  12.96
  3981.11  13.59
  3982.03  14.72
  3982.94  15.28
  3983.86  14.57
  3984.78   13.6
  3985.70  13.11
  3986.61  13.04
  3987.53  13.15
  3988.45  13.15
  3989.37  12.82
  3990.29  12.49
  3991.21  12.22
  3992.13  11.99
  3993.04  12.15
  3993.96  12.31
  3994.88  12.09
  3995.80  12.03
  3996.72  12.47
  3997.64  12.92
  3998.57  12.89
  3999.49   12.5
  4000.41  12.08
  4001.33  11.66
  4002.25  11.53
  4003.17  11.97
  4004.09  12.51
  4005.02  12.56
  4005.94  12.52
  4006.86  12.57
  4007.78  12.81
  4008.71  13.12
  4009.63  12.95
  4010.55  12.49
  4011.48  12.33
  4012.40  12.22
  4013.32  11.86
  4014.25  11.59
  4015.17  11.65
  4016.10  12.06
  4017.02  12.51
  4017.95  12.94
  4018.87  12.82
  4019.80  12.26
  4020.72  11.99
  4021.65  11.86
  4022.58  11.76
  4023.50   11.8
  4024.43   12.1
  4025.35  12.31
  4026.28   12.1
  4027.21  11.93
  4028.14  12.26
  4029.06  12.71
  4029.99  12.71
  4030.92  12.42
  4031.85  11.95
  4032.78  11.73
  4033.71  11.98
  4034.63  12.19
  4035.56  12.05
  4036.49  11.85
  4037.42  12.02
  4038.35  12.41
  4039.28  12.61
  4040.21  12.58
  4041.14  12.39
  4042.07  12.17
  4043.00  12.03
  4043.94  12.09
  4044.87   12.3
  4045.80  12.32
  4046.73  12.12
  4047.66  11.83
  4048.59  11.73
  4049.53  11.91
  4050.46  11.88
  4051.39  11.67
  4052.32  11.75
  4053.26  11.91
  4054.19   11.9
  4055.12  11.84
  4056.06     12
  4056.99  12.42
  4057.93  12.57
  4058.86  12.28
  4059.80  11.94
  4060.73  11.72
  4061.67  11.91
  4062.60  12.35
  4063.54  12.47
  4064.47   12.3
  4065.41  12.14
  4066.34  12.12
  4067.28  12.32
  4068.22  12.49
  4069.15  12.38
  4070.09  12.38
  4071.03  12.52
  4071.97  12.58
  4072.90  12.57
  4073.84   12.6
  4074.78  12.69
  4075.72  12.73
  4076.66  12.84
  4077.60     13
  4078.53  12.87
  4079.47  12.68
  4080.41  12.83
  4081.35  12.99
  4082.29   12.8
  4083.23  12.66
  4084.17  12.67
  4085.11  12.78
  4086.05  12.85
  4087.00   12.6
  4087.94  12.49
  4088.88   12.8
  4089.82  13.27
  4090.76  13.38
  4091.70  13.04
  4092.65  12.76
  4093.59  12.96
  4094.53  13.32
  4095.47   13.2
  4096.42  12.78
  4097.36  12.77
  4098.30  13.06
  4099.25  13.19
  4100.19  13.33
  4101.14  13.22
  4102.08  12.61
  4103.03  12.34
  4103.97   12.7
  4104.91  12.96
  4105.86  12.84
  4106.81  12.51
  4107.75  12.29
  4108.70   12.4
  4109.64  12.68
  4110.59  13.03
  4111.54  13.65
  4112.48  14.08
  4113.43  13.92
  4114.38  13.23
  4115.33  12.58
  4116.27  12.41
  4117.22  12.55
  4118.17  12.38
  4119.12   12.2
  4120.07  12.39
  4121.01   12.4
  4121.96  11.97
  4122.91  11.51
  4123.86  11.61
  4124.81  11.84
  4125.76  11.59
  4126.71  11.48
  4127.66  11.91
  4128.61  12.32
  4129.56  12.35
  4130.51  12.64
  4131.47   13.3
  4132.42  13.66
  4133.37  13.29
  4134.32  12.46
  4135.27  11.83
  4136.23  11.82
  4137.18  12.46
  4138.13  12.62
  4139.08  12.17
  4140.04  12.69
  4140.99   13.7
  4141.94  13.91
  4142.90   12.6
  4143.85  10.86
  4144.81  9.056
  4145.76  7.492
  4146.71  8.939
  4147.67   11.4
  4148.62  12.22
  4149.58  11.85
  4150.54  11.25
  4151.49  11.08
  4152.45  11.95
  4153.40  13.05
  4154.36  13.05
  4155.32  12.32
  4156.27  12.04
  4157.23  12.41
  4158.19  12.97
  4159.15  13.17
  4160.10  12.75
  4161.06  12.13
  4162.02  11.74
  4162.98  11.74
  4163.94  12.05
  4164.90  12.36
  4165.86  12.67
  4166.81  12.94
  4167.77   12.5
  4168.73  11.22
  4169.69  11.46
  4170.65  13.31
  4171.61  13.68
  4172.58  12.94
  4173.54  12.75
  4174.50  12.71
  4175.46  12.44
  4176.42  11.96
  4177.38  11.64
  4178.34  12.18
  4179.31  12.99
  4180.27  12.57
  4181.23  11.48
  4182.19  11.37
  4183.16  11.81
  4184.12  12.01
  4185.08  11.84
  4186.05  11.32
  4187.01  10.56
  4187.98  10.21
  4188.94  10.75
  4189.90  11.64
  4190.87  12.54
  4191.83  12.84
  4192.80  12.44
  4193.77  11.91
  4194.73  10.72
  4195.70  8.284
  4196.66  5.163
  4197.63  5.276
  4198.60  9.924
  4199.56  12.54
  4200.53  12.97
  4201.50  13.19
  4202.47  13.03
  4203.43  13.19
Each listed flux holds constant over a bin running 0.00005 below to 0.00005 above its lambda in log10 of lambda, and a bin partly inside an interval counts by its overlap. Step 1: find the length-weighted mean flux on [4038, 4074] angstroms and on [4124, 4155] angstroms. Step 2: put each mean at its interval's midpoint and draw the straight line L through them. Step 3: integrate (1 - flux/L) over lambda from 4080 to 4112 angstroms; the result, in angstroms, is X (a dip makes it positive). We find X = -2.11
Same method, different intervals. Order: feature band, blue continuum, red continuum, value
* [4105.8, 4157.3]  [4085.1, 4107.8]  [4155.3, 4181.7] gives 1.8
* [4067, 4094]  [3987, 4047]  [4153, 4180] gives -0.8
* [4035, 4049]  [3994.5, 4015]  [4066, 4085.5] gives 0.4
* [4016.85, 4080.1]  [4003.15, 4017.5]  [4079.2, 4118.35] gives 1.8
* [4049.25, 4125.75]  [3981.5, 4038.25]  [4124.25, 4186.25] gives -1.8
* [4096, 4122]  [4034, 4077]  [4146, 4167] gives -1.5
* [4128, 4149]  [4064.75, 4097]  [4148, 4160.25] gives 0.7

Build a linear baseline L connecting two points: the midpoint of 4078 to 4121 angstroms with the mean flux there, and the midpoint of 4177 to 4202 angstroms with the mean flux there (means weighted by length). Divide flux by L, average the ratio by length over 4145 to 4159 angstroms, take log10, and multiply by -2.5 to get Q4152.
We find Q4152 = 0.03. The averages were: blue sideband 12.9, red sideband 11.2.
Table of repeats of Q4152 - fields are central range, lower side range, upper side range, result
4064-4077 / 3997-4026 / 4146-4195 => -0.02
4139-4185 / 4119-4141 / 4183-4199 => -0.07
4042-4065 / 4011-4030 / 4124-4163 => 0.01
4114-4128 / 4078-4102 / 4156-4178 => 0.05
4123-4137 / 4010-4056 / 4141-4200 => -0.04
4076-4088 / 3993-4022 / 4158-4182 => -0.04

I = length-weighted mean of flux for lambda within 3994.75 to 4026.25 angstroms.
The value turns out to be 12.3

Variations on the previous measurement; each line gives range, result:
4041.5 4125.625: 12.5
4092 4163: 12.4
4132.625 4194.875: 12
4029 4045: 12.2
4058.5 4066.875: 12.1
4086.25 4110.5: 12.9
